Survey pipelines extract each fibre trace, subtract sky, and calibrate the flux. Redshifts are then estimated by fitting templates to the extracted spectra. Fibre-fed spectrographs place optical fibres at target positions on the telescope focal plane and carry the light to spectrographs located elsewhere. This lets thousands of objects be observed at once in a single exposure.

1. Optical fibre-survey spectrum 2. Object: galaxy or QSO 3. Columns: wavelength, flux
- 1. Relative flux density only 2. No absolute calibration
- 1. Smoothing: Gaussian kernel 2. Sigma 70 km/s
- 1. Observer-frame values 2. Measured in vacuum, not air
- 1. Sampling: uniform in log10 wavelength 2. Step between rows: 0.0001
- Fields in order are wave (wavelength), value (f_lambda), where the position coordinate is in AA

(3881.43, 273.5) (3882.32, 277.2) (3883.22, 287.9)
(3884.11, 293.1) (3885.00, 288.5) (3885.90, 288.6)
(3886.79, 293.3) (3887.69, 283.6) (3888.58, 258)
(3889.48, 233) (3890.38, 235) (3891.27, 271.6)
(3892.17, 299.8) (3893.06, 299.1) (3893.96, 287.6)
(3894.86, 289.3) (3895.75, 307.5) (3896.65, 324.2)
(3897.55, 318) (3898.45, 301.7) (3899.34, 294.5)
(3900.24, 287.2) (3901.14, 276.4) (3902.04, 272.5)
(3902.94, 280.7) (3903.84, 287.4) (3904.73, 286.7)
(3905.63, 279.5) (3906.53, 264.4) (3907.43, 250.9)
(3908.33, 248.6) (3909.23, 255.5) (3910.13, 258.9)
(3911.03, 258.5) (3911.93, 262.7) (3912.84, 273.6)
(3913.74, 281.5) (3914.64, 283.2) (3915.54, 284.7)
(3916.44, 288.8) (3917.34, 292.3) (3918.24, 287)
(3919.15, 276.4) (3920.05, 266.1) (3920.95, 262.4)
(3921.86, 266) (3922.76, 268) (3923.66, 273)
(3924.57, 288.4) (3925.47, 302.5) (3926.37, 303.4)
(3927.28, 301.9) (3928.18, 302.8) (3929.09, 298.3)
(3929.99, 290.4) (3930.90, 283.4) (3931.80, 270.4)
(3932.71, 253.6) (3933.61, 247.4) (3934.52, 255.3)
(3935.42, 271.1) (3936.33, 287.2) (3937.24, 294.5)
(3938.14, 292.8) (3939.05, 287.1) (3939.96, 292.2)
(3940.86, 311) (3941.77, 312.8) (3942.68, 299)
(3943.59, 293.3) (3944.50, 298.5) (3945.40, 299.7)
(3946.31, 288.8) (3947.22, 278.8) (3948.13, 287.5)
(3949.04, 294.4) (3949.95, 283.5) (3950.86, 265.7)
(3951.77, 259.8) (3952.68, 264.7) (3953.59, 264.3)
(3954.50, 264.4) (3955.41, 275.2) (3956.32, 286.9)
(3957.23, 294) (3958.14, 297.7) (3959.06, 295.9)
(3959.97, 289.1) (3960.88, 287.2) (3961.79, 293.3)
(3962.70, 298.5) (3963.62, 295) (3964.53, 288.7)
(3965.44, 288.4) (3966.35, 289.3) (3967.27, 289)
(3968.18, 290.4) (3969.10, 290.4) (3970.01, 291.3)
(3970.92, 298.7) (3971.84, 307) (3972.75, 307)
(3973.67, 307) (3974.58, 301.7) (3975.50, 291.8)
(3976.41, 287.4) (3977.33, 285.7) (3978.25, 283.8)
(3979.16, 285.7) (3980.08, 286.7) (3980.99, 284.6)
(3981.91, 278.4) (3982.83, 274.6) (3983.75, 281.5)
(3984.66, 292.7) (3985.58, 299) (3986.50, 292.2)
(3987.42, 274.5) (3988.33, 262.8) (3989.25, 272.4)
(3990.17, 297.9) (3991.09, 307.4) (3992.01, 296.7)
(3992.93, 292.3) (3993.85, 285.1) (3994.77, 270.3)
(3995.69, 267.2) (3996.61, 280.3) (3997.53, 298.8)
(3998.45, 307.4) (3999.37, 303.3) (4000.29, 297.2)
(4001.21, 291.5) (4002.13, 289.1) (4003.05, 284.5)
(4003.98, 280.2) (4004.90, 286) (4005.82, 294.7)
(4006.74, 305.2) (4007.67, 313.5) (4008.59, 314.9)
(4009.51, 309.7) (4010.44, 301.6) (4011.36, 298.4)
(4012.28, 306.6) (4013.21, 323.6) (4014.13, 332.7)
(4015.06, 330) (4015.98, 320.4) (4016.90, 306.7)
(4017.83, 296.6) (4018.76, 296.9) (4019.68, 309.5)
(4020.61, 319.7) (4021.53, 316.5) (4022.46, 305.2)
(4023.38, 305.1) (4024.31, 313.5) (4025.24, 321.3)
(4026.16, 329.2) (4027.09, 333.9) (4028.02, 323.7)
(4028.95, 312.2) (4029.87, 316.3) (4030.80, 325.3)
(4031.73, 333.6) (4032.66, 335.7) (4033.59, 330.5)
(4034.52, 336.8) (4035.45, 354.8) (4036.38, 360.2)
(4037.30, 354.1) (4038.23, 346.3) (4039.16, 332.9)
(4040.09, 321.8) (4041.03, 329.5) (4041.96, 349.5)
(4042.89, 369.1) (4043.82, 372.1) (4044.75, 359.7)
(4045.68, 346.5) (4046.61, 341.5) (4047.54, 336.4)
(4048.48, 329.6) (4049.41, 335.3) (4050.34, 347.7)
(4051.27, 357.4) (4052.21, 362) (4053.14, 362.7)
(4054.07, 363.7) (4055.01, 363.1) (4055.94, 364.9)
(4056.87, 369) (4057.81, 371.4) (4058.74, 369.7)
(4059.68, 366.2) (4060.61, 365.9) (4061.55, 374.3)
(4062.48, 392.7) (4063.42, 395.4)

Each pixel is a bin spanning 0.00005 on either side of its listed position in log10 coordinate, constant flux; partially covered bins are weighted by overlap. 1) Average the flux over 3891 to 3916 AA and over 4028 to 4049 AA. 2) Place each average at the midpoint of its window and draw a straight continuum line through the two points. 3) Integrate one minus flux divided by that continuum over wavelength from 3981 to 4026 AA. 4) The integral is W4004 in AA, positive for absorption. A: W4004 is 3.7 AA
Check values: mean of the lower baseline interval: 282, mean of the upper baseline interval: 340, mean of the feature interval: 298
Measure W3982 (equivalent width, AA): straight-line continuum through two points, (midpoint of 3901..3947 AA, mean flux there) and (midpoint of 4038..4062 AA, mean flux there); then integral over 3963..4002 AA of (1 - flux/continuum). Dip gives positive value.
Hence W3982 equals 3.1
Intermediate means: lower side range 281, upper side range 354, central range 290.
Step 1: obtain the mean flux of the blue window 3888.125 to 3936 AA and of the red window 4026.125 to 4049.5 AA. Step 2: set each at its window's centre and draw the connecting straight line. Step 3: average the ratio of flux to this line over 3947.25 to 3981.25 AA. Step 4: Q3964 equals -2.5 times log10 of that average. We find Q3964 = 0.058 mag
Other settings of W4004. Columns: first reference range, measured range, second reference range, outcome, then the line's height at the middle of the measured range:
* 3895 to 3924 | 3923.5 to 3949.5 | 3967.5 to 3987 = -0.4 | 284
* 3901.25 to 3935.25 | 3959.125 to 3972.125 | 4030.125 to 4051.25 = 0.4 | 302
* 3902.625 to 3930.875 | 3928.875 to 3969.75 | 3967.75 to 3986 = 0.0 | 285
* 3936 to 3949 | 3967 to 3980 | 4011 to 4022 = 0.4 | 302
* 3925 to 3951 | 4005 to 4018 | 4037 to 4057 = 0.8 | 330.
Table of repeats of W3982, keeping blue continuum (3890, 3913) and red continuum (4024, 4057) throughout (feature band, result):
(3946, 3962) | 1.2 AA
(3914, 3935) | 0.7 AA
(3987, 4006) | 2.1 AA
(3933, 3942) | 0.4 AA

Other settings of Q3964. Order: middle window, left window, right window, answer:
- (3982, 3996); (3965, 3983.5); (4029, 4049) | 0.066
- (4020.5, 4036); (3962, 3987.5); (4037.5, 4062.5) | 0.039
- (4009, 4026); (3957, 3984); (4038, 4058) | 0.052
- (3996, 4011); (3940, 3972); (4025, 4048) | 0.076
